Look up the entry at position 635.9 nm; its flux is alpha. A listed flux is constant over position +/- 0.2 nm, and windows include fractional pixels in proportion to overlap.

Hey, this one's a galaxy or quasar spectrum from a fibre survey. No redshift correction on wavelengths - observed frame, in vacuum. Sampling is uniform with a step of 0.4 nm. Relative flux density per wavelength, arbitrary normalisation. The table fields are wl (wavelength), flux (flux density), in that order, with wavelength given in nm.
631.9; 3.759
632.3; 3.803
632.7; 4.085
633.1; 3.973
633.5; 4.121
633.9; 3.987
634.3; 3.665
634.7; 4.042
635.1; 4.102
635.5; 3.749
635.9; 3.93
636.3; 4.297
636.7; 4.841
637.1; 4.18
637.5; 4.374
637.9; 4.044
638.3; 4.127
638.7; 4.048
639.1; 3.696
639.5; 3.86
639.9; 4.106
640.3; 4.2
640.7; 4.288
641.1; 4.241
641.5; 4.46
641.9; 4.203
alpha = 3.93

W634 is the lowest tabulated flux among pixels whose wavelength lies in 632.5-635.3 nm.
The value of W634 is 3.665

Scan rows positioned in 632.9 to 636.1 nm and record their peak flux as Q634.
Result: 4.121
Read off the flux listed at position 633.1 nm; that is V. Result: 3.973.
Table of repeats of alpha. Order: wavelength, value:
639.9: 4.106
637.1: 4.18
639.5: 3.86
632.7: 4.085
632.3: 3.803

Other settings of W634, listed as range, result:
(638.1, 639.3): 3.696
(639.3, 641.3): 3.86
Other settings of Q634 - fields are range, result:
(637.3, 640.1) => 4.374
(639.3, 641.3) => 4.288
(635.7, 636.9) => 4.841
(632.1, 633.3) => 4.085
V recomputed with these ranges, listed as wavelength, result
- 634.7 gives 4.042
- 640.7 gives 4.288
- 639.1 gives 3.696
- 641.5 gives 4.46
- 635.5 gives 3.749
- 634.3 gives 3.665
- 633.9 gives 3.987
